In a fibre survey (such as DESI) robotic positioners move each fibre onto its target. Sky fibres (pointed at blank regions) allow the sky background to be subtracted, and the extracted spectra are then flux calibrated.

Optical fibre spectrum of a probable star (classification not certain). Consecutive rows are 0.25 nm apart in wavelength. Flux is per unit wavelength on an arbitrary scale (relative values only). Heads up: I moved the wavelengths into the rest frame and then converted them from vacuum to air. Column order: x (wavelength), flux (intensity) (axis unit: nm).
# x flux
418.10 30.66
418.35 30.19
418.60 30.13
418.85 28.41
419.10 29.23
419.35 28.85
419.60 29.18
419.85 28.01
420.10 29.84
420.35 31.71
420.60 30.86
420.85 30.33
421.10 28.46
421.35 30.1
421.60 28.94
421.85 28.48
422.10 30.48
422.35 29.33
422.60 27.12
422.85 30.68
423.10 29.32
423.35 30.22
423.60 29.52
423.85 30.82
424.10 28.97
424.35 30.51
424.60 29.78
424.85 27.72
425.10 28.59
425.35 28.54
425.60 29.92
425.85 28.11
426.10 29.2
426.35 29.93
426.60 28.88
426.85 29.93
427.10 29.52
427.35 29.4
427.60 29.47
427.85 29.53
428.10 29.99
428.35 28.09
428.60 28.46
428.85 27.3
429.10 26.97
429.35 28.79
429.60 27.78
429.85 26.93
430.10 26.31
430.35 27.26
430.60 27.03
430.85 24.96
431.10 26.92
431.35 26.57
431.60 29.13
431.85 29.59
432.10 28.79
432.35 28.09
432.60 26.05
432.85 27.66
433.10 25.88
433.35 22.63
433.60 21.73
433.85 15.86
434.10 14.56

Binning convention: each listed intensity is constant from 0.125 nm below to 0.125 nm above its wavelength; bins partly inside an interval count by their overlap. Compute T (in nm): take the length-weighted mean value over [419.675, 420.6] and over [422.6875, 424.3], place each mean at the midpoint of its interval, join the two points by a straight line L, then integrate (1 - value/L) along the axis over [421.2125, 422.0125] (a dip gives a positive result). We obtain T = 0.02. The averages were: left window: 30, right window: 29.9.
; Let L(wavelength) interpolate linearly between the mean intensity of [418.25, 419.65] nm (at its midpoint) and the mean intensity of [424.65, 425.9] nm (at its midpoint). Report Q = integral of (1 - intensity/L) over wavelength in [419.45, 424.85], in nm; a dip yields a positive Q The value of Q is -0.11 nm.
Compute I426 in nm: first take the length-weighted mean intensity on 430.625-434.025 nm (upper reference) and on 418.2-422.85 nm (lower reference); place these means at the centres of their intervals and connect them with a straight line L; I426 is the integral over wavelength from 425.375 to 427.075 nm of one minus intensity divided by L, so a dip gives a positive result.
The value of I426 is -0.11 nm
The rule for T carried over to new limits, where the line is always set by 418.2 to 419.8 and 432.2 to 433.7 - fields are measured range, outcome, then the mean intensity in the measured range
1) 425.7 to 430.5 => -0.31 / 28.5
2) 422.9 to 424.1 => -0.08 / 29.9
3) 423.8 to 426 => -0.12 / 29.2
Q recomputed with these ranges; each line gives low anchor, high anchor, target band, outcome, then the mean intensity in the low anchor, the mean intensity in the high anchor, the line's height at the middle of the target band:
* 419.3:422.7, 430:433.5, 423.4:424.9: -0.05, 29.4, 26.9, 28.7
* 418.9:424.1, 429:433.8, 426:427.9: -0.11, 29.5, 26.6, 27.9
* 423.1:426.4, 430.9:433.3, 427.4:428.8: -0.03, 29.4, 27.4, 28.5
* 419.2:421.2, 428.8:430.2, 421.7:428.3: -0.21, 29.7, 27.4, 28.5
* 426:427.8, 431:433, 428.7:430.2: 0.07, 29.5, 27.8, 28.7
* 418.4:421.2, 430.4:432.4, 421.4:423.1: 0.00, 29.6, 27.6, 29.2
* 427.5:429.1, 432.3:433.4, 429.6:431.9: 0.01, 28.7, 26.2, 27.3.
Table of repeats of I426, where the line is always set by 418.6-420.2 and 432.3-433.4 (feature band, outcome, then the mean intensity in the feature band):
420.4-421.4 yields -0.05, 30.1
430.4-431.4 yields 0.01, 26.4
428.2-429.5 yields -0.05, 28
